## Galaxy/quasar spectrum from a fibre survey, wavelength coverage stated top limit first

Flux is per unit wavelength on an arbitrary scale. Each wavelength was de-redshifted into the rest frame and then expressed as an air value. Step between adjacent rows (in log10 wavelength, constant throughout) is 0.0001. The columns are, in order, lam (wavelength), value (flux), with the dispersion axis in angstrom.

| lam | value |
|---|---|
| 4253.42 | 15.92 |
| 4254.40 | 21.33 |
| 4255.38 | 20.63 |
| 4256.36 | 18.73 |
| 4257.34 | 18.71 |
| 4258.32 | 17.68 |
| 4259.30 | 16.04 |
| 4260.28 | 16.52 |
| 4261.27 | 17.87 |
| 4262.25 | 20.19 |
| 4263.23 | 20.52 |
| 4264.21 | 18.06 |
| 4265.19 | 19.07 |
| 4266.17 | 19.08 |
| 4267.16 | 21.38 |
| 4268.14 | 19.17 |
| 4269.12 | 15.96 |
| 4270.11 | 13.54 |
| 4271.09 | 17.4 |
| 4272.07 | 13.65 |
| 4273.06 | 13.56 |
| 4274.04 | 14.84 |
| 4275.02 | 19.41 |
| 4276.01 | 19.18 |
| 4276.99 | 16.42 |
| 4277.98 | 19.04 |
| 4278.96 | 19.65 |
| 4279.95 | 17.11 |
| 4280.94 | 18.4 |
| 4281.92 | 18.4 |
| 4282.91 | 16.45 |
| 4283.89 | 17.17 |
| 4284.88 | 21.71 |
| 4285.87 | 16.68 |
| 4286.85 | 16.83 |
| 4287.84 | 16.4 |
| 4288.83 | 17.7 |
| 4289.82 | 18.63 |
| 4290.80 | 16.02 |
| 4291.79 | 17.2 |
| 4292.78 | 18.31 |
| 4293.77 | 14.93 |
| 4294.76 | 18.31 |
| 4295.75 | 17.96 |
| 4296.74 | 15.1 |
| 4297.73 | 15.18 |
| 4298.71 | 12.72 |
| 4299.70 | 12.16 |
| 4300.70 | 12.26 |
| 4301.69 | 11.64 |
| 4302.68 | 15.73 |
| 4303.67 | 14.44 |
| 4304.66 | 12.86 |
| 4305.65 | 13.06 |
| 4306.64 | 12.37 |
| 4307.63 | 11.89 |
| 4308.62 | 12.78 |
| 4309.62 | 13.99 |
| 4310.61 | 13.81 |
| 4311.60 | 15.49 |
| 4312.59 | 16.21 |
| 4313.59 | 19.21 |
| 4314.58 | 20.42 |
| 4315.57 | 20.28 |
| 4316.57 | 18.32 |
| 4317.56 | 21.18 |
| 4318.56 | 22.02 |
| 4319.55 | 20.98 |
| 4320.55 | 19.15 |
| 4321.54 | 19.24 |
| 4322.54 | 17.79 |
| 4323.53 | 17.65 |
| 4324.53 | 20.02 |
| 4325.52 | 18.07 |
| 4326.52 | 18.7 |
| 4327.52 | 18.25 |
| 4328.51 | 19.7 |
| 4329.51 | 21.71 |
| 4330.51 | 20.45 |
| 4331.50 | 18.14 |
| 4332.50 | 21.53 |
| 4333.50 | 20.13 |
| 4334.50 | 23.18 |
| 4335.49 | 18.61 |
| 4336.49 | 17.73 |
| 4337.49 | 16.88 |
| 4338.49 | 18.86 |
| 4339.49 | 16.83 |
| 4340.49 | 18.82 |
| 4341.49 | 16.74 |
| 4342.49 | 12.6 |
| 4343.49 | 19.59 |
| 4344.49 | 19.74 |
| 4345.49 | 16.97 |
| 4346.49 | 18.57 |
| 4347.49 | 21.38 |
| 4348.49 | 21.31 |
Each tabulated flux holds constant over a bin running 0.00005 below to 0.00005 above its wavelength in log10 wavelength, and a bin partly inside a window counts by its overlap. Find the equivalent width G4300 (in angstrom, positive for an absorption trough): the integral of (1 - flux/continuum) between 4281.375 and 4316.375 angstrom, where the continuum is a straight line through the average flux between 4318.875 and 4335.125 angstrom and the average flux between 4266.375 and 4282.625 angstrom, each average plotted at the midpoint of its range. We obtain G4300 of 4.8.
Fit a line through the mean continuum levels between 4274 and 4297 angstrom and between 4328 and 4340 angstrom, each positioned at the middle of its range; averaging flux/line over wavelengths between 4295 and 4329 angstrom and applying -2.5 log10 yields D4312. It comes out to 0.13 mag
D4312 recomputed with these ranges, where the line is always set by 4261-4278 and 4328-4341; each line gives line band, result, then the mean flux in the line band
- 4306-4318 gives 0.158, 16.3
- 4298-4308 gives 0.388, 13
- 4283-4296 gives 0.043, 17.5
